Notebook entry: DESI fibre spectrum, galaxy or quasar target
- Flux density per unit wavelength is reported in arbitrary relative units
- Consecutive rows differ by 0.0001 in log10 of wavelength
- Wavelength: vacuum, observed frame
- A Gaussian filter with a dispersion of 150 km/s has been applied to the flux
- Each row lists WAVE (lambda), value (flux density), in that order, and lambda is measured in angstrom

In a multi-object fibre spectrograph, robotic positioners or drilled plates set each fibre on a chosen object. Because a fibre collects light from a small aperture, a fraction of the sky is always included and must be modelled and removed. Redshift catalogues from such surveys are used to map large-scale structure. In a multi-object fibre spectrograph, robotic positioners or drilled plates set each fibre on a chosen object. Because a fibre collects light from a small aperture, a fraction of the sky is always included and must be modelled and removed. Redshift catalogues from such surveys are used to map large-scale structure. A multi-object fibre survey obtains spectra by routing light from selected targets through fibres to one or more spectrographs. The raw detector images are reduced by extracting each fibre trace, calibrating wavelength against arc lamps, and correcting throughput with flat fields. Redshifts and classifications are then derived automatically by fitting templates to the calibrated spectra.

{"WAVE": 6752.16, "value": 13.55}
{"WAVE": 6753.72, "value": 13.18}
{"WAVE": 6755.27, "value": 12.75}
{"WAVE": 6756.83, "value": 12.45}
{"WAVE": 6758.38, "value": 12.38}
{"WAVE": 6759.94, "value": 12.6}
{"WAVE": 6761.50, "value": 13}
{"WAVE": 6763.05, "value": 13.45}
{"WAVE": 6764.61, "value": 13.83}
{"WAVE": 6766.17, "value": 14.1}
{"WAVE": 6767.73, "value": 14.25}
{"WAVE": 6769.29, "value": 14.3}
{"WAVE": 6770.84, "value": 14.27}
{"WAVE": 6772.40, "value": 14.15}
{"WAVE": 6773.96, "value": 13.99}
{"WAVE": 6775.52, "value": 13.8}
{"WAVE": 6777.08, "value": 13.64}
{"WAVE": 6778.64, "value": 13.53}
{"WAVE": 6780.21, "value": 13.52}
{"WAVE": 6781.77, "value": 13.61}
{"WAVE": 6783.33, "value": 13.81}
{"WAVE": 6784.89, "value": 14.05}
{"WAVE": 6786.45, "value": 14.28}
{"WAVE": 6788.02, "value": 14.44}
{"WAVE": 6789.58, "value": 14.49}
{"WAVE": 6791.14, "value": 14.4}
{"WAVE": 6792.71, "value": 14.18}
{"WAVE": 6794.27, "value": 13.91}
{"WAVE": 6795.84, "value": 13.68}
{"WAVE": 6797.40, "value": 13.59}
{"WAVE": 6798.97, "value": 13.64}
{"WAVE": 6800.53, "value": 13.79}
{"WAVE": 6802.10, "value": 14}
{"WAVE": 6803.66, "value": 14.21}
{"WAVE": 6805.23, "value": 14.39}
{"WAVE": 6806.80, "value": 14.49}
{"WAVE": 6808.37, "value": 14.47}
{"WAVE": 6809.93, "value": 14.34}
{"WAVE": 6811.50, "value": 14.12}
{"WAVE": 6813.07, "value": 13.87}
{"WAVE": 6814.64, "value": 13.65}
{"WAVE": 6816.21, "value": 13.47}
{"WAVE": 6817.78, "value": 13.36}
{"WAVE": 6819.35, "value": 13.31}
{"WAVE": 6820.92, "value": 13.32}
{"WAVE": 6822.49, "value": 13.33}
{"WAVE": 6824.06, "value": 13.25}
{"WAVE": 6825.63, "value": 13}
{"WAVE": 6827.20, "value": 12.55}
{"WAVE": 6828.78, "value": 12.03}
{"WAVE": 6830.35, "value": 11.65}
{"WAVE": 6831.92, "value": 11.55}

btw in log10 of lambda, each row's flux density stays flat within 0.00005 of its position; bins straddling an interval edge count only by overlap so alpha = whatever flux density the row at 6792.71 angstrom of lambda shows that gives 14.18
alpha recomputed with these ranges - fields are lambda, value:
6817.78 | 13.36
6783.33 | 13.81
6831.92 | 11.55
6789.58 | 14.49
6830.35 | 11.65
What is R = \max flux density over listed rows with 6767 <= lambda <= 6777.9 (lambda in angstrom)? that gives 14.3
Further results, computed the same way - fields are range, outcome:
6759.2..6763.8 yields 13.45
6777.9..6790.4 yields 14.49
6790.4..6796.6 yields 14.4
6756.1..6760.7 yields 12.6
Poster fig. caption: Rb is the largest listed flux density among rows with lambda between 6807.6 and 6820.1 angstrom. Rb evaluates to 14.47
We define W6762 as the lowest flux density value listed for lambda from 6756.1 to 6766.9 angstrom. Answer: 12.38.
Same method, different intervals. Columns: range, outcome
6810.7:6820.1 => 13.31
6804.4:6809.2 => 14.39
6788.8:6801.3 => 13.59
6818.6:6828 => 12.55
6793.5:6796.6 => 13.68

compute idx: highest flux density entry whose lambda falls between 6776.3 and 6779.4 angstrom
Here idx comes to 13.64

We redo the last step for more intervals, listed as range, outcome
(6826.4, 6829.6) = 12.55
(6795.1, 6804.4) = 14.21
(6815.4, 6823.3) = 13.47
